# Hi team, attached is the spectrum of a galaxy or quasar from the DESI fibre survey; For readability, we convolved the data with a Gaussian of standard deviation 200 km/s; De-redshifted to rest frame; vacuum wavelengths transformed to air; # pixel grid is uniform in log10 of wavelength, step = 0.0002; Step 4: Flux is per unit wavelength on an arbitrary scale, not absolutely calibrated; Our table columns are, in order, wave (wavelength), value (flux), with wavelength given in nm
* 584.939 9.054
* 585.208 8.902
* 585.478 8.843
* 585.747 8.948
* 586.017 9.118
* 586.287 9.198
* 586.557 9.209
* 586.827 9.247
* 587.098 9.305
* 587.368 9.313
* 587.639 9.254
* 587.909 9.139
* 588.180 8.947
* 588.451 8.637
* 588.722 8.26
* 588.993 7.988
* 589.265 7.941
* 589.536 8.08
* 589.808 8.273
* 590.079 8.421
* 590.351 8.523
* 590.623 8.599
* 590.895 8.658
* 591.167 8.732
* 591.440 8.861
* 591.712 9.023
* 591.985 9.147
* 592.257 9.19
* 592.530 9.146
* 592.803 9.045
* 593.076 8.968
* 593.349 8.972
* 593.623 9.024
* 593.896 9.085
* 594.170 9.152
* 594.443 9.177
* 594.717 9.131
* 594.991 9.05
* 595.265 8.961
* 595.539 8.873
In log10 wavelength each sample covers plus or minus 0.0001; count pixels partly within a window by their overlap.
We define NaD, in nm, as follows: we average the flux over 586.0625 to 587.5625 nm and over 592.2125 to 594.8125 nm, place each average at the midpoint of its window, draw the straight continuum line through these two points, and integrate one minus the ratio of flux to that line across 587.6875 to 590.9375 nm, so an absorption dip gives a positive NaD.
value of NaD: 0.25 nm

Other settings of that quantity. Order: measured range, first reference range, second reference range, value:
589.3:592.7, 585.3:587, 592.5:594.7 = 0.141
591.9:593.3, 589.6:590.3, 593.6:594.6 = -0.039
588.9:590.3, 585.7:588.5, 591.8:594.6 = 0.146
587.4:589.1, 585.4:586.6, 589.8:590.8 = 0.003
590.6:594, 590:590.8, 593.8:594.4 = -0.051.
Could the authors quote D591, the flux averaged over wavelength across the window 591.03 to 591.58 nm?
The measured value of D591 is 8.8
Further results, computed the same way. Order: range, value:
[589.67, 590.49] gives 8.41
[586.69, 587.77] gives 9.28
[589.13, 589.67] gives 8.02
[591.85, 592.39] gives 9.18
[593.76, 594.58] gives 9.14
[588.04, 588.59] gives 8.79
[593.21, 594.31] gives 9.06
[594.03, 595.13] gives 9.13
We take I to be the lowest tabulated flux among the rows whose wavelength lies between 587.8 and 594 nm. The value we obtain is 7.941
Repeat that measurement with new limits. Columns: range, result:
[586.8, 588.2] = 8.947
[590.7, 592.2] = 8.658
